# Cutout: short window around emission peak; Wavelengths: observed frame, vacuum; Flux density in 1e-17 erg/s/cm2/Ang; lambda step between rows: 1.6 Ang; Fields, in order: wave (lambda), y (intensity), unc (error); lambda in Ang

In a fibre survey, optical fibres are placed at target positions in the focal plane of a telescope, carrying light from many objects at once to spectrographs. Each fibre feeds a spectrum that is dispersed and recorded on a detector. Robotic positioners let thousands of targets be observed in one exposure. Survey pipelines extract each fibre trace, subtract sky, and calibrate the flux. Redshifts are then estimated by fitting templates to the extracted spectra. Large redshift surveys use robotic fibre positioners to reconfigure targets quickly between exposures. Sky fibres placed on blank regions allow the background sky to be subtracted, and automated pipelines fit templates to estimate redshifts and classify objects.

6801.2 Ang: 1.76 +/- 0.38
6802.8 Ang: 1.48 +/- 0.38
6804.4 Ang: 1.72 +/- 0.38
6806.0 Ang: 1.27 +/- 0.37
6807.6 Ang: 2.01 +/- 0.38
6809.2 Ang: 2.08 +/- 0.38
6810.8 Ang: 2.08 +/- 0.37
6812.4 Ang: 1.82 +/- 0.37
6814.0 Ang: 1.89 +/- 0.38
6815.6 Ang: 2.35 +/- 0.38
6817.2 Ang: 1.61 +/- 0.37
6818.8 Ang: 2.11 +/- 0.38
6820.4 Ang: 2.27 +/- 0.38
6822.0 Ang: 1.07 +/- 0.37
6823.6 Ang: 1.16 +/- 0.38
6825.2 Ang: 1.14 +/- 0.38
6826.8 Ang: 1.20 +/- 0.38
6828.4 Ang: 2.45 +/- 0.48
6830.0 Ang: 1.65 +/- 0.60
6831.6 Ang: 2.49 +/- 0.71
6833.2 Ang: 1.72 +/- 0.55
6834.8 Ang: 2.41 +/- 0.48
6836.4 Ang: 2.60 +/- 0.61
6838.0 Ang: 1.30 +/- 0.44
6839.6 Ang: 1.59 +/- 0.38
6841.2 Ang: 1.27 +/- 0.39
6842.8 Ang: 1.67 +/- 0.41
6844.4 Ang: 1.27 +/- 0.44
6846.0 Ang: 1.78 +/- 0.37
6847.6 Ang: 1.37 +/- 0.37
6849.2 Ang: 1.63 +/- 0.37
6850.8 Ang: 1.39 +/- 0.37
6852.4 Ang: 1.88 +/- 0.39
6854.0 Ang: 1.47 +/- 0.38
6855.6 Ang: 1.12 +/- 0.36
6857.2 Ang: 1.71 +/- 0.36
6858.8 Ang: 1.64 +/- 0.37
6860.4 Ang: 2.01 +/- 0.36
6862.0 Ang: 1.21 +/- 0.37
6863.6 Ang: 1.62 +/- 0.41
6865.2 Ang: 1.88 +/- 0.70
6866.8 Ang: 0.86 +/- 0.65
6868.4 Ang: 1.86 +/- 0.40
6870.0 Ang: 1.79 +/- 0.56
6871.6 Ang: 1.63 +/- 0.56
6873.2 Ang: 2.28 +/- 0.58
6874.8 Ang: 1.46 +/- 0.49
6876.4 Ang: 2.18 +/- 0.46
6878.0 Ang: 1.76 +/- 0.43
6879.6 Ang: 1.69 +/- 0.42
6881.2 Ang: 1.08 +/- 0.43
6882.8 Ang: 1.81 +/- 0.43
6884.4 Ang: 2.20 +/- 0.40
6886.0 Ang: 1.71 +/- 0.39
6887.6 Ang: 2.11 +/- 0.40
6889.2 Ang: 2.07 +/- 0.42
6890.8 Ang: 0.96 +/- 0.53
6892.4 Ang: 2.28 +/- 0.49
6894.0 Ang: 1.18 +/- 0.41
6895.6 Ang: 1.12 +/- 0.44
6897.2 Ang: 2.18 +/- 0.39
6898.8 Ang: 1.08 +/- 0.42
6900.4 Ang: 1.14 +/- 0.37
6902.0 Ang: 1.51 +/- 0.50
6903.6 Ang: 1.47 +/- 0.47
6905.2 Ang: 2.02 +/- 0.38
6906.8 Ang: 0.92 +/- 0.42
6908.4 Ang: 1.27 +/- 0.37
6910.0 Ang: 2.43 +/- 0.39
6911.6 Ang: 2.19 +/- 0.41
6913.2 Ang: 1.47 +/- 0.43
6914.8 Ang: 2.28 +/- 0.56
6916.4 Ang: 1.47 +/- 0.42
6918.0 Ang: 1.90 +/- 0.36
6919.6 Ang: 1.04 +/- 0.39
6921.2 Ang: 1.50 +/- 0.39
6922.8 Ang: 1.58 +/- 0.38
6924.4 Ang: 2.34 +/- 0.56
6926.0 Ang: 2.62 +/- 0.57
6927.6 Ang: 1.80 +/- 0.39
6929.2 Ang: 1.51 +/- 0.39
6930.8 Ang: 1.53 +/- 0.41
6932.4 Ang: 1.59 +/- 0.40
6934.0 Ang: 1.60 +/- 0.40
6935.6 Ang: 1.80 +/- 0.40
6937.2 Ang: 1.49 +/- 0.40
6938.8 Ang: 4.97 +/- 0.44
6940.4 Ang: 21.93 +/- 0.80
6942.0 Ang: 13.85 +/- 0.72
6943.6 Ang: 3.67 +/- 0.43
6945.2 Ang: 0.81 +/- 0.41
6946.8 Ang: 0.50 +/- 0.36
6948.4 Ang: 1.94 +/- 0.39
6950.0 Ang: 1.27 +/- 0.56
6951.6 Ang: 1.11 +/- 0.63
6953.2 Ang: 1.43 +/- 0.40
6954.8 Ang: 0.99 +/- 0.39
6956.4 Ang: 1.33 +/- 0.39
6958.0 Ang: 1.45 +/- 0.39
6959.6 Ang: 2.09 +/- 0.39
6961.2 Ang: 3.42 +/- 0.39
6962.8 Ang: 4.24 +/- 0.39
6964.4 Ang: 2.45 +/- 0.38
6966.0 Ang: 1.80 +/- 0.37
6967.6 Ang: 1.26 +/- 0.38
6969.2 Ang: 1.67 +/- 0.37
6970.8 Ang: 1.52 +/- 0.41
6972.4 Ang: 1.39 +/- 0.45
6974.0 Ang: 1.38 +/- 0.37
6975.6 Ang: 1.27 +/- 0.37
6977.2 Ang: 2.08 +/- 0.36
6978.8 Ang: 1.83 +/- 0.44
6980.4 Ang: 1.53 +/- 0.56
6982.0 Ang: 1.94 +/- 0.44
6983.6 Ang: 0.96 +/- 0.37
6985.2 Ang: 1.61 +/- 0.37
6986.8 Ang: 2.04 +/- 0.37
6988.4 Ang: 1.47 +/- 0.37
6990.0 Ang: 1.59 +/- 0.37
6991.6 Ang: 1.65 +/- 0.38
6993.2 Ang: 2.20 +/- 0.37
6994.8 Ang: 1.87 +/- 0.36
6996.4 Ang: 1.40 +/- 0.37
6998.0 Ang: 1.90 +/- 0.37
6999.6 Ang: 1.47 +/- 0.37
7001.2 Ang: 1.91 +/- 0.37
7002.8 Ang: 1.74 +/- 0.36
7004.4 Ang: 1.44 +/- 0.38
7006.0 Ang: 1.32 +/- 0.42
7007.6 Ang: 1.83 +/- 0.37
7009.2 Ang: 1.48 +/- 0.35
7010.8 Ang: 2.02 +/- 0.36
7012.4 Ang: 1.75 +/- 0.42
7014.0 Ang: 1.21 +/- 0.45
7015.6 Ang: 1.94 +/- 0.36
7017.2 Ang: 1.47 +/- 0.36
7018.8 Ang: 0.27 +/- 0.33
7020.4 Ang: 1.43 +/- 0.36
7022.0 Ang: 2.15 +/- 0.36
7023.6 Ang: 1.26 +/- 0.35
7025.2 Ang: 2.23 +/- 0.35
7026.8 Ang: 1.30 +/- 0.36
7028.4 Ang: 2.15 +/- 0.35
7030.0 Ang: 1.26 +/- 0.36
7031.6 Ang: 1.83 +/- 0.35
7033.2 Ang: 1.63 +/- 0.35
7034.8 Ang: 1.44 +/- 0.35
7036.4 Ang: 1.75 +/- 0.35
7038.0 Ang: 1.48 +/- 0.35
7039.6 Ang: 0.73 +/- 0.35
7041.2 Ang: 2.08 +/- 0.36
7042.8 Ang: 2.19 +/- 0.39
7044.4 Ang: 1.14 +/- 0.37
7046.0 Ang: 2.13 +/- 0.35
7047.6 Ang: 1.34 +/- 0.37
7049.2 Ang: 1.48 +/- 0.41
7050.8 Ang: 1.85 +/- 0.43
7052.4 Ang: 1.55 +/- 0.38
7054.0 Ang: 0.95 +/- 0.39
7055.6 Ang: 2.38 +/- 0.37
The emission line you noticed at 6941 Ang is H-alpha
